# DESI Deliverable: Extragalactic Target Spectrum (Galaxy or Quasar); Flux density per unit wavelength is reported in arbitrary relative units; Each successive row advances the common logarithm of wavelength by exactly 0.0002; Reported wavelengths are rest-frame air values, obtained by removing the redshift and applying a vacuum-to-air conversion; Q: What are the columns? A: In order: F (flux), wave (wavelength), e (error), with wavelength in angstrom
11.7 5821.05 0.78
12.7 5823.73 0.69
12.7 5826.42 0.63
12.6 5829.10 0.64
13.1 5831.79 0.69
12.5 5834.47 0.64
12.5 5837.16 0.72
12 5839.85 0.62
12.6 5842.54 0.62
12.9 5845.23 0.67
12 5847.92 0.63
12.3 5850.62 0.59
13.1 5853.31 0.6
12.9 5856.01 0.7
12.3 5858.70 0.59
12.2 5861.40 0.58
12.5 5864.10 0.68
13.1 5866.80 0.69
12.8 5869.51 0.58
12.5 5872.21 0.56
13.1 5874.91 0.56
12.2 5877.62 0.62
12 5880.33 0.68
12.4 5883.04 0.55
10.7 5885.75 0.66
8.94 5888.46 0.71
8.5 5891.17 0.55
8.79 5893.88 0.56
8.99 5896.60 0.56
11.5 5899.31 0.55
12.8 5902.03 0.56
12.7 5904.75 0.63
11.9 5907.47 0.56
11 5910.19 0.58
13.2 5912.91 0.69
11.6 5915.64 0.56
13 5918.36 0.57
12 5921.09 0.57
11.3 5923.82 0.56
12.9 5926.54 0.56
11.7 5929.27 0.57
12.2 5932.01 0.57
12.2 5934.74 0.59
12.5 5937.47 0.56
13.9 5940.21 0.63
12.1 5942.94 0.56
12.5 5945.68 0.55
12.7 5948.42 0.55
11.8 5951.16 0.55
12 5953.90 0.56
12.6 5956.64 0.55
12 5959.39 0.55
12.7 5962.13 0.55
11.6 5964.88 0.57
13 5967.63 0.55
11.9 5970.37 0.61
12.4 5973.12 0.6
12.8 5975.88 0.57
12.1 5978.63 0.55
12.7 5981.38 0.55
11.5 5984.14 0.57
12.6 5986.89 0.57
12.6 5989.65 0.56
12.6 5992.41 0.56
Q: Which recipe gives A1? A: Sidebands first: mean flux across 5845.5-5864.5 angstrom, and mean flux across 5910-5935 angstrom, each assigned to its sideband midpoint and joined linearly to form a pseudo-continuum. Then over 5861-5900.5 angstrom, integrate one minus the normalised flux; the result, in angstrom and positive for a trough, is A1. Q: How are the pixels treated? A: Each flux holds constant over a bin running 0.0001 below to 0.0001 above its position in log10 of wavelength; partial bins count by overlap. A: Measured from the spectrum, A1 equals 3.35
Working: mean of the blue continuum 12.5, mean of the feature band 11.3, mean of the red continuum 12.2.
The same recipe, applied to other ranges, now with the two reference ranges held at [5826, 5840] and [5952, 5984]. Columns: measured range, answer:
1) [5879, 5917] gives 4.2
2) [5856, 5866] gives 0.1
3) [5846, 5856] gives 0.0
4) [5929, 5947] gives -0.2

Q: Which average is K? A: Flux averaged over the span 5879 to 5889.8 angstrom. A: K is 11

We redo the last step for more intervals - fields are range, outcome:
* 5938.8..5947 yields 12.8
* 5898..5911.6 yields 12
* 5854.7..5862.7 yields 12.5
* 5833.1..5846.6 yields 12.5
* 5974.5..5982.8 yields 12.5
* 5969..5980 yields 12.3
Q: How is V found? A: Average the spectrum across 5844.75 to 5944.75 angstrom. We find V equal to 12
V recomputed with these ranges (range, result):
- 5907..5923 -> 12.1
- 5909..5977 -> 12.3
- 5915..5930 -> 12.1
